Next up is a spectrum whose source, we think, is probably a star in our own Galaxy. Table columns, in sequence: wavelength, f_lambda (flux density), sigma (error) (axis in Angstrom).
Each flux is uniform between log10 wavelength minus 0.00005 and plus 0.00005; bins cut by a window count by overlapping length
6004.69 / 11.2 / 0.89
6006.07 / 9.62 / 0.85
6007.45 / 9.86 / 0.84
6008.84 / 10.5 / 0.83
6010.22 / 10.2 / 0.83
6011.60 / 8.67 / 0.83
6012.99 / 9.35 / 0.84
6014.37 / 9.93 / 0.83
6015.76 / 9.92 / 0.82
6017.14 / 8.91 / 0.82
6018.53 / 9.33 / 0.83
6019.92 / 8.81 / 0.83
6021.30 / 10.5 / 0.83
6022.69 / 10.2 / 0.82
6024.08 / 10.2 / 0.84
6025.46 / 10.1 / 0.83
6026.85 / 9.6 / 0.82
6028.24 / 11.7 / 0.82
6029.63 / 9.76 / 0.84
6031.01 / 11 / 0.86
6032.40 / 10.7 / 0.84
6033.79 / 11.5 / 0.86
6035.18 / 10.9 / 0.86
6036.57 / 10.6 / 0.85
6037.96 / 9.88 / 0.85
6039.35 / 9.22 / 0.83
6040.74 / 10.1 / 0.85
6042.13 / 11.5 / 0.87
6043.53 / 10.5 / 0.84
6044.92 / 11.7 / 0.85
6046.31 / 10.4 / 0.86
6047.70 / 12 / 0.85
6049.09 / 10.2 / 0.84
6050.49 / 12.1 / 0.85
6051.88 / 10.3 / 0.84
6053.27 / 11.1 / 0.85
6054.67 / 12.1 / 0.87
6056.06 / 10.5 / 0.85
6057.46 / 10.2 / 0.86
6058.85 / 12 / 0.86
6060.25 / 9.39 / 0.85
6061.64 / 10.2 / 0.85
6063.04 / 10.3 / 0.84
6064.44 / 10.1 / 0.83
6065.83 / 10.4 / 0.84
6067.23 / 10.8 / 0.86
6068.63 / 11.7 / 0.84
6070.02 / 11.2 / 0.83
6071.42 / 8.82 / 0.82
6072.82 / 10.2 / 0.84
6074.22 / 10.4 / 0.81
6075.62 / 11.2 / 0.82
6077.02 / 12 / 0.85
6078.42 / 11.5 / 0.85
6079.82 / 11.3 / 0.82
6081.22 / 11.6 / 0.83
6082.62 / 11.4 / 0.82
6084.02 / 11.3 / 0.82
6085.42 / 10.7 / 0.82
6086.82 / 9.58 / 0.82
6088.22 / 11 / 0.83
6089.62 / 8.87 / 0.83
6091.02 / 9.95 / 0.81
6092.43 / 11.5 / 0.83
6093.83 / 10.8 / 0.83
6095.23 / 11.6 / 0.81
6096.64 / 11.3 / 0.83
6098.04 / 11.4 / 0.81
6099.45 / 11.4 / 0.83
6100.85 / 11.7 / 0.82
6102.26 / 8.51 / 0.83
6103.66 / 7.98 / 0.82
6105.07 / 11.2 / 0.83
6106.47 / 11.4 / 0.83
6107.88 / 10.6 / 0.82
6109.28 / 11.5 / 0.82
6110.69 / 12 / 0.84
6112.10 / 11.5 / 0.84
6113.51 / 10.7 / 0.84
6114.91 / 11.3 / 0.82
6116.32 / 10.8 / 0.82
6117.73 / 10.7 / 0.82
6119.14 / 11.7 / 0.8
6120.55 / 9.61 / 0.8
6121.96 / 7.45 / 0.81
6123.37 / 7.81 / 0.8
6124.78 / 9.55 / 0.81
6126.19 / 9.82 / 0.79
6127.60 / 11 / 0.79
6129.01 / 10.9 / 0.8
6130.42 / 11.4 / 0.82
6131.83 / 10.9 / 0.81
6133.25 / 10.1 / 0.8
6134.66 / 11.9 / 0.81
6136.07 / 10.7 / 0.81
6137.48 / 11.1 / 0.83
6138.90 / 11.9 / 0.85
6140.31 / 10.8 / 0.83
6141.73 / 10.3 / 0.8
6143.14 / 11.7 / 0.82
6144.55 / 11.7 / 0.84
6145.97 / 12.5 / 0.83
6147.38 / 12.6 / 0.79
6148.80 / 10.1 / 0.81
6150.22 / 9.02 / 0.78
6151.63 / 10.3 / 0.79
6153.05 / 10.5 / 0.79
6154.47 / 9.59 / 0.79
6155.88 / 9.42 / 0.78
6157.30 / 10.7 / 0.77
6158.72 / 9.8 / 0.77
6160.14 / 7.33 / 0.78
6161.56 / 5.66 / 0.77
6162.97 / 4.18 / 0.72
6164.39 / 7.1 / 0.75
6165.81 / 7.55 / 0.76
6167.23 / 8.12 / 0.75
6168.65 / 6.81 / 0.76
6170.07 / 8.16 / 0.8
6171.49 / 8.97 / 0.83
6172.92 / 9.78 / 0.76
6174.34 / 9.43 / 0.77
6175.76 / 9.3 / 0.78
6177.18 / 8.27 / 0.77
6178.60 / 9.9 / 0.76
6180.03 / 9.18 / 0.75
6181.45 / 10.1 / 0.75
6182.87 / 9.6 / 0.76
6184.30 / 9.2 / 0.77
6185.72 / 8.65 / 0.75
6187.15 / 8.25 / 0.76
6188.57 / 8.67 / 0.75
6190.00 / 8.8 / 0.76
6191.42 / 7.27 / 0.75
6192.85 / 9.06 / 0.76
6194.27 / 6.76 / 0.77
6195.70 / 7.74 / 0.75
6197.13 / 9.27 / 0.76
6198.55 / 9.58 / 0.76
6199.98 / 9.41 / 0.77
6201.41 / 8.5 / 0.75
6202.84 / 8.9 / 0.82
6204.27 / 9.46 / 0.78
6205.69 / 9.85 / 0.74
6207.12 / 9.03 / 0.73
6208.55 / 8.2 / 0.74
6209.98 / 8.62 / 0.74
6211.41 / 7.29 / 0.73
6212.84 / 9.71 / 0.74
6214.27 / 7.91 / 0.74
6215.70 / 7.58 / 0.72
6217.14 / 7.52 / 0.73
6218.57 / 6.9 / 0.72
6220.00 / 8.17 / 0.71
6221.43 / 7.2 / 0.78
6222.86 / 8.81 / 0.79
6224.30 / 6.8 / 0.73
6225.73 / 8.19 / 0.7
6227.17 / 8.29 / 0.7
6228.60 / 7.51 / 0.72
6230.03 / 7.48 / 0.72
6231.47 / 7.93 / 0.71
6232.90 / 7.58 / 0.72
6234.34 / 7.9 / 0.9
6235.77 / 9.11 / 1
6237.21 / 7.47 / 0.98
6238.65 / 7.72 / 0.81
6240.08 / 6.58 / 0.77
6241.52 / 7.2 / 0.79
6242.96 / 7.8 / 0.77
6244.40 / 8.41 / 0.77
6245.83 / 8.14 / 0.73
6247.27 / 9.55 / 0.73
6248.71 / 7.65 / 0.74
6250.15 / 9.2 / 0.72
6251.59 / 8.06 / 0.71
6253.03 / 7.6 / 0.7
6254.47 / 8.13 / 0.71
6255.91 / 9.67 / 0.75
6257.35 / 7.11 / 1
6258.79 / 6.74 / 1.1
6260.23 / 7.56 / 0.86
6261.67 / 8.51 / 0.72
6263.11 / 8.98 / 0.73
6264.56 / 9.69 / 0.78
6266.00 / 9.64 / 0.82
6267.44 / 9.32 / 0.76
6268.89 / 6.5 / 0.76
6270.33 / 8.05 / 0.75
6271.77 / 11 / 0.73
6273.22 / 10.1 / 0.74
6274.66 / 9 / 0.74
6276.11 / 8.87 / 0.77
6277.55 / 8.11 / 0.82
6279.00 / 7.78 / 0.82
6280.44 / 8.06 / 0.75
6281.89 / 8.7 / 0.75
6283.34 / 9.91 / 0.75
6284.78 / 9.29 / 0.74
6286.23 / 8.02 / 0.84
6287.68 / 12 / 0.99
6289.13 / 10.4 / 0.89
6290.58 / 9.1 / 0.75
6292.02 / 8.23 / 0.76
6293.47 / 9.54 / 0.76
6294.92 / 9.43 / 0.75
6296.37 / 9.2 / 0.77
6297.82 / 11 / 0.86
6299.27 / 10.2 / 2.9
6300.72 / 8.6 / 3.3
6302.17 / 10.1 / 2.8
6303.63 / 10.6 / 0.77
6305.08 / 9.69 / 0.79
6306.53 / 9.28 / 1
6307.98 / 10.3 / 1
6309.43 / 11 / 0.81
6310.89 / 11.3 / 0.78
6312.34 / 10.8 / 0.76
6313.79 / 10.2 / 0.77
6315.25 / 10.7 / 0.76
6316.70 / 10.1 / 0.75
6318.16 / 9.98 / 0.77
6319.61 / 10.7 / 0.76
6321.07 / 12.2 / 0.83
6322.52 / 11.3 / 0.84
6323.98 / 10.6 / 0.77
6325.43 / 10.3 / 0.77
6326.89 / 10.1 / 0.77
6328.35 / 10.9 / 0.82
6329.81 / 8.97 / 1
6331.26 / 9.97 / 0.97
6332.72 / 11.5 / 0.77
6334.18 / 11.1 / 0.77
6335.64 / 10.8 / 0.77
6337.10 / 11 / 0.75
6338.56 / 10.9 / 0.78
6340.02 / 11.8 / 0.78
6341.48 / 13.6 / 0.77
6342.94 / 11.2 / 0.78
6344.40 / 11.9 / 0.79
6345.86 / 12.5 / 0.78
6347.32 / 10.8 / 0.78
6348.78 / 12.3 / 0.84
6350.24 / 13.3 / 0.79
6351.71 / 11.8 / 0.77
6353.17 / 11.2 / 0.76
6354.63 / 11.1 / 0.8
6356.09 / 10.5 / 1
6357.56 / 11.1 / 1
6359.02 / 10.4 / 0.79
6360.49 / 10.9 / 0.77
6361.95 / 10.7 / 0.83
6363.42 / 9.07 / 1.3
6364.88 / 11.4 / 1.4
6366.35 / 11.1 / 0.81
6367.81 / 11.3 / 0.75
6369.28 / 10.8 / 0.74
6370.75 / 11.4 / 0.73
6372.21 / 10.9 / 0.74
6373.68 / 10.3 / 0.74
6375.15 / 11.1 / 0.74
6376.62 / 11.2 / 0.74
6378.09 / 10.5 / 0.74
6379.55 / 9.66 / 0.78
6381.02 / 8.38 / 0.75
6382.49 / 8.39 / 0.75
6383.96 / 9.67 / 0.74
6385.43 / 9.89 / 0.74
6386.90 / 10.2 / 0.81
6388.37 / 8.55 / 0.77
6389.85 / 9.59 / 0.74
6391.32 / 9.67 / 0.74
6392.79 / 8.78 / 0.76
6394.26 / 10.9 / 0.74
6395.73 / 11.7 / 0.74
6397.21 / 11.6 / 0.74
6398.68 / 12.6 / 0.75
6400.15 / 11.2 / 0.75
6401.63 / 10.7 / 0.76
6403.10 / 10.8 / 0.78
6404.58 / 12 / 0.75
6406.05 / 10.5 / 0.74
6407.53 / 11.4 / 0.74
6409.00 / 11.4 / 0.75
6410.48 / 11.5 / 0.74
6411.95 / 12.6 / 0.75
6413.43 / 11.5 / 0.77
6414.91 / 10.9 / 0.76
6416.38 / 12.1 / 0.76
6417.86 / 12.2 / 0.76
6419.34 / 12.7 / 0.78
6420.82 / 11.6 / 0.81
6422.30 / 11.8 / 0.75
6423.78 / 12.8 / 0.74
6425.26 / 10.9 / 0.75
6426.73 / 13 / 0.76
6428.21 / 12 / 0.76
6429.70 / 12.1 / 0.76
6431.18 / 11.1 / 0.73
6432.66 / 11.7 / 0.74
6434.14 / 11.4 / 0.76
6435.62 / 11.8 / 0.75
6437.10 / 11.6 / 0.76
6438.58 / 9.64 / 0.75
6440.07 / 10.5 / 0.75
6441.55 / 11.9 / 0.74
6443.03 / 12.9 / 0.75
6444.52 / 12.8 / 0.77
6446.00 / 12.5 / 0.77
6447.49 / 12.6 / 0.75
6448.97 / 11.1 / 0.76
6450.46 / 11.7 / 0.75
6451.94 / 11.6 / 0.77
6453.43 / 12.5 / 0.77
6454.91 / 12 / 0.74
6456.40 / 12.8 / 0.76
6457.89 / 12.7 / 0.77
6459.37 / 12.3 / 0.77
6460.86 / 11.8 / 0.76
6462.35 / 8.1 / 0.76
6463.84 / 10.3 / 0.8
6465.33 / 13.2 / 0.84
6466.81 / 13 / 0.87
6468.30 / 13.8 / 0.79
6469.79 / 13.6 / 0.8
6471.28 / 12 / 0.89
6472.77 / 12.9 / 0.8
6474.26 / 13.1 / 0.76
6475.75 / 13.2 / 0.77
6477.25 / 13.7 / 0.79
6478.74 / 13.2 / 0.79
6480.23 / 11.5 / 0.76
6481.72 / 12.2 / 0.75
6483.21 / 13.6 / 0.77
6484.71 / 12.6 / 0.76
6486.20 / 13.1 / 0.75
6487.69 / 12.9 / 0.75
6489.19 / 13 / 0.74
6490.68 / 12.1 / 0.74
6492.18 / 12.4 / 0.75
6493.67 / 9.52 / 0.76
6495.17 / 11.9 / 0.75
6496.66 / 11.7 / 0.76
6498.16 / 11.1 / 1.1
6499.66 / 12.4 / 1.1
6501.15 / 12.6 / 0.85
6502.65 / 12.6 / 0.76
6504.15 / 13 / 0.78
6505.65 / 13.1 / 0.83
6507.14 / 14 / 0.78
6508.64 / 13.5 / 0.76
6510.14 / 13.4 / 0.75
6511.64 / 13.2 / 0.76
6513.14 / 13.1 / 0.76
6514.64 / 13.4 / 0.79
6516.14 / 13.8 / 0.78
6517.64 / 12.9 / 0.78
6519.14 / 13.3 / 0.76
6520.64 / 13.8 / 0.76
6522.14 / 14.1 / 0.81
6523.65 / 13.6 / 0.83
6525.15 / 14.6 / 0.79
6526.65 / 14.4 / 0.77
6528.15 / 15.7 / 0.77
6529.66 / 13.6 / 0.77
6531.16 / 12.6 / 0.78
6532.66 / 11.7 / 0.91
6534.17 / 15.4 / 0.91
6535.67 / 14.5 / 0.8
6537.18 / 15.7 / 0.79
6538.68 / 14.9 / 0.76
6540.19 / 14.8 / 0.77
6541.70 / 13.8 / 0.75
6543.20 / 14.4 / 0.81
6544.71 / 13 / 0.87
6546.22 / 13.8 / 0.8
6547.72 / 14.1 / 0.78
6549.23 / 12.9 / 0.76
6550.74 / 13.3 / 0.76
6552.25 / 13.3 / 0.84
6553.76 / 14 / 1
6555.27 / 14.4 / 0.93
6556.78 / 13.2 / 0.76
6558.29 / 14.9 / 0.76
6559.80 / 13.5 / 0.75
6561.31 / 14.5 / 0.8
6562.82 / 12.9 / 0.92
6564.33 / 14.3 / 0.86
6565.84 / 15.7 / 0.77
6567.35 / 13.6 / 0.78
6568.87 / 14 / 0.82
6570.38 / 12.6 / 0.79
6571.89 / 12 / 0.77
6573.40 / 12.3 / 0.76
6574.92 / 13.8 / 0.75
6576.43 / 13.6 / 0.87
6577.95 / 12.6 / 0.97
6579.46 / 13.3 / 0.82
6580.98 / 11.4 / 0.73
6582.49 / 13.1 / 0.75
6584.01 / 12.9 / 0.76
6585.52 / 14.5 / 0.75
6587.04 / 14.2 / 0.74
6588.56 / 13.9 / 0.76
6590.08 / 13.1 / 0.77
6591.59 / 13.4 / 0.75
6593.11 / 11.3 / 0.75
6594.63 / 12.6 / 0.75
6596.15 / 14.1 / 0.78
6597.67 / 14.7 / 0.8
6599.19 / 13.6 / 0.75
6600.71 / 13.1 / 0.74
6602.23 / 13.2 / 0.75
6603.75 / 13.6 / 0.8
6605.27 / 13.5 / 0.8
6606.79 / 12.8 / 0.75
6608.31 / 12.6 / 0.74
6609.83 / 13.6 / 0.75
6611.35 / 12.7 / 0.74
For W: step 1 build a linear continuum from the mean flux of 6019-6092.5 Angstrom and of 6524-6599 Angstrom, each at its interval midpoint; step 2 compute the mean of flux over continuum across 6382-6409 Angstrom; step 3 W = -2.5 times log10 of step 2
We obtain 0.21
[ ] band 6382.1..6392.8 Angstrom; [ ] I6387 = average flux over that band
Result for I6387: 9.41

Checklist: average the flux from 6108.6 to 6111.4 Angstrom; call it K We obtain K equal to 11.7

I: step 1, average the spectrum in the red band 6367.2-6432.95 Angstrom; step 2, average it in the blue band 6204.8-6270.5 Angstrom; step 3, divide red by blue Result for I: 1.36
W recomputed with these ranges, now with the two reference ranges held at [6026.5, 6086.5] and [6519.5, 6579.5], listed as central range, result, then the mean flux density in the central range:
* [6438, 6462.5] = 0.12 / 11.8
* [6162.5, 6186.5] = 0.33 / 8.53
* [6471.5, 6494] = 0.06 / 12.6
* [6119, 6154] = 0.07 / 10.6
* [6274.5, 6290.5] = 0.32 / 9.1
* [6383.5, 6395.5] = 0.30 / 9.74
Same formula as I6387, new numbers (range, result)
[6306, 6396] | 10.7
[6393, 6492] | 12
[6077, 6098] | 10.9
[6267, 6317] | 9.55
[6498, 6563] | 13.7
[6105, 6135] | 10.6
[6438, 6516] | 12.4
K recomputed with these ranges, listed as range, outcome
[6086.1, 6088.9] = 10.3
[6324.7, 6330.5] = 10.1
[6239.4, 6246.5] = 7.63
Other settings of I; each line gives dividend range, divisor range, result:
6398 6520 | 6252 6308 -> 1.35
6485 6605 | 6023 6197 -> 1.32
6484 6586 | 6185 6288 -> 1.60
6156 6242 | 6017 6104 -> 0.78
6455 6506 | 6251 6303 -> 1.38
